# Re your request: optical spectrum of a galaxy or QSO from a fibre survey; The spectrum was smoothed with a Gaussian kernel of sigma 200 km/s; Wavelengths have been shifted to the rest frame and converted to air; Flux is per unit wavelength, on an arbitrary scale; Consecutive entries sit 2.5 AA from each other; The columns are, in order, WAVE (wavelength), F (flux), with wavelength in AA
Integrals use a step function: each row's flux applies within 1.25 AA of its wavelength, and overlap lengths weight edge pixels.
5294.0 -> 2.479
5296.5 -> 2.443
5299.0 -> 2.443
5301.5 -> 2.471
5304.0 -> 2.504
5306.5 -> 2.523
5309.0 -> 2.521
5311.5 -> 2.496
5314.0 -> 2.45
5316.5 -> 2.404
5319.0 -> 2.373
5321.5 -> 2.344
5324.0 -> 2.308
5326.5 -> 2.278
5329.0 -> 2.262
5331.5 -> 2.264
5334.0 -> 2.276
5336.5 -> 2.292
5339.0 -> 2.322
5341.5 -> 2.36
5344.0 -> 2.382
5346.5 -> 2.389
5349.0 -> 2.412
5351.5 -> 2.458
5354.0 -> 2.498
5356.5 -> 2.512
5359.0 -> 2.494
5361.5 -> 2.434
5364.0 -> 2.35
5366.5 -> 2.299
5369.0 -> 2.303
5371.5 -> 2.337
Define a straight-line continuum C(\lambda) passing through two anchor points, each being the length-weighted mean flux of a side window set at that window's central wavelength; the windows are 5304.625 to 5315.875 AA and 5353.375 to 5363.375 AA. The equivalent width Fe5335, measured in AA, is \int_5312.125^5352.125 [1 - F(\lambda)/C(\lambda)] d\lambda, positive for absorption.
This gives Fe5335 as 2.2 AA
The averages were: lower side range 2.49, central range 2.35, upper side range 2.48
